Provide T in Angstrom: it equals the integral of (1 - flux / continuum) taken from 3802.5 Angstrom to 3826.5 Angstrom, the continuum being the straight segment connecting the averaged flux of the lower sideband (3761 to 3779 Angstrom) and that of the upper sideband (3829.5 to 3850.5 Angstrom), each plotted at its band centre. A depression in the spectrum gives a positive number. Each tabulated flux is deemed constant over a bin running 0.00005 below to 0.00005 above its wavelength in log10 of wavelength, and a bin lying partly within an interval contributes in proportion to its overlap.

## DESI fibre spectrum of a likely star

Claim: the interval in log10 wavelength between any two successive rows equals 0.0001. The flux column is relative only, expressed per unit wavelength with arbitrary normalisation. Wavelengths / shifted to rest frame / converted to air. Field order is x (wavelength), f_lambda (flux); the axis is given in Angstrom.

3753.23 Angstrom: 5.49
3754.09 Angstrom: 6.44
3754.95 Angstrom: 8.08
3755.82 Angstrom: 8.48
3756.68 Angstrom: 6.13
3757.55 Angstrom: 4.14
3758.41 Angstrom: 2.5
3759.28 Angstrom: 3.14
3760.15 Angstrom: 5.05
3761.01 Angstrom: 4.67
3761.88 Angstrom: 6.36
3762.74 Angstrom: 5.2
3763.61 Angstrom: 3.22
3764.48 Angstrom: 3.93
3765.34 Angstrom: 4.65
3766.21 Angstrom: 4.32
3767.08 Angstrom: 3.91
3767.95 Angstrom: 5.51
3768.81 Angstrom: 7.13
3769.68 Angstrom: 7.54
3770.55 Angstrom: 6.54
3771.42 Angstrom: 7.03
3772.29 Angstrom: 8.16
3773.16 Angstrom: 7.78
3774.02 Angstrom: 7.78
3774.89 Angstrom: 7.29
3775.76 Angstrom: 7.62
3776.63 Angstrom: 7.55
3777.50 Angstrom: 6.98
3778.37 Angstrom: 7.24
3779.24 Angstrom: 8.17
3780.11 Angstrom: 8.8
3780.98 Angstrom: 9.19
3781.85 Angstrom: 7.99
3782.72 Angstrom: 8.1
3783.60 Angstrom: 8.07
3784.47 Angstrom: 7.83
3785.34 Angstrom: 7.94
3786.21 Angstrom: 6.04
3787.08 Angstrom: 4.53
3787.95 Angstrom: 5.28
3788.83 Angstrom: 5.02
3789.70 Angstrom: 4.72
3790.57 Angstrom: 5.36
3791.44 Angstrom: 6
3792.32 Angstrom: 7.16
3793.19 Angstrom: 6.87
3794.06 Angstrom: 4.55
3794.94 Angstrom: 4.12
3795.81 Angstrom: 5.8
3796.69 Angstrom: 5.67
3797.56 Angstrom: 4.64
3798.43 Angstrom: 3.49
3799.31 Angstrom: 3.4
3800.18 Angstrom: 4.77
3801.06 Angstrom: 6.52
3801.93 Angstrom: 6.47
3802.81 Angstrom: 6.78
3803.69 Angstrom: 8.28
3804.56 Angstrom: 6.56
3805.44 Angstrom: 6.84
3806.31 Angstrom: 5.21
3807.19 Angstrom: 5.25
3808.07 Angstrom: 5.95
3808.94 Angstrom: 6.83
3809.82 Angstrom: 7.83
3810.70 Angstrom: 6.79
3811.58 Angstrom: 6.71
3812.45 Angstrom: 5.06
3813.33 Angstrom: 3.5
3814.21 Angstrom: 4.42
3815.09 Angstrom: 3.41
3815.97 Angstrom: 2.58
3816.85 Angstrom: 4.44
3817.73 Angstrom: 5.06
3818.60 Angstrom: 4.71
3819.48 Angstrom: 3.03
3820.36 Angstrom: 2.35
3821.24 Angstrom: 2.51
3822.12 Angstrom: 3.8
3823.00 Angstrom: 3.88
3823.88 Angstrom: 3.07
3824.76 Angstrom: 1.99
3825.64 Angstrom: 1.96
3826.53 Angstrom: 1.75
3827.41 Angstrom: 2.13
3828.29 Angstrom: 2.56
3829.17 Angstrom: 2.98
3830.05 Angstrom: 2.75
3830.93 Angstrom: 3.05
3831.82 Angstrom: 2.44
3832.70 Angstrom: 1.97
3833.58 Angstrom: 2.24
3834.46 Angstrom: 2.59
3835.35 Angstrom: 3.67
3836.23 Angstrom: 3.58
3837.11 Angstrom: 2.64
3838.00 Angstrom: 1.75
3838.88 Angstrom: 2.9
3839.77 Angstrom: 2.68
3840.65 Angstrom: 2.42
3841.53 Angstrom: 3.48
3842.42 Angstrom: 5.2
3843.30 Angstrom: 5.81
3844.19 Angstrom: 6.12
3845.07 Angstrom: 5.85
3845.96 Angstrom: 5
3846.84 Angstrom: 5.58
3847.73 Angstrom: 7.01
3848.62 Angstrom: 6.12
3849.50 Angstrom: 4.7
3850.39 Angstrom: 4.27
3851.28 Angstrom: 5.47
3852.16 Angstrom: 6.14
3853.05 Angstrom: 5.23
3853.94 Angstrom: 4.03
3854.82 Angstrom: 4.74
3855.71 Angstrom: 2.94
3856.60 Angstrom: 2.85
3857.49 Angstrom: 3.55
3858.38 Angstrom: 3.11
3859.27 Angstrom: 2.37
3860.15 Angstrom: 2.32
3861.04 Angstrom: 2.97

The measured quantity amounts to 0.6 Angstrom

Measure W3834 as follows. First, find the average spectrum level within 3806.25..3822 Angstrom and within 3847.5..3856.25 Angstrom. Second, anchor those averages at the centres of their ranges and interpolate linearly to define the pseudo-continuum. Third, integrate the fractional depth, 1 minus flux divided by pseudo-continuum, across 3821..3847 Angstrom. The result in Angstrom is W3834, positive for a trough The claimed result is 8.6 Angstrom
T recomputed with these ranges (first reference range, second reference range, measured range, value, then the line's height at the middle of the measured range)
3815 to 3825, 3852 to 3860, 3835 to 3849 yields -2.8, 3.62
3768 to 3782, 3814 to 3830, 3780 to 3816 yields -4.3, 5.41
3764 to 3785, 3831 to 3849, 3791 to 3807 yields 0.4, 5.88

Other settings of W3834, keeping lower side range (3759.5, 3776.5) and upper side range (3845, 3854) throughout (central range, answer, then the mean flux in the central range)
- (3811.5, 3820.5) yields 2.5 Angstrom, 4.07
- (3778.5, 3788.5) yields -2.6 Angstrom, 7.41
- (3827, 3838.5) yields 6.0 Angstrom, 2.65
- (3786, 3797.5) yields 0.8 Angstrom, 5.43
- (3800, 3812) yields -1.7 Angstrom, 6.52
